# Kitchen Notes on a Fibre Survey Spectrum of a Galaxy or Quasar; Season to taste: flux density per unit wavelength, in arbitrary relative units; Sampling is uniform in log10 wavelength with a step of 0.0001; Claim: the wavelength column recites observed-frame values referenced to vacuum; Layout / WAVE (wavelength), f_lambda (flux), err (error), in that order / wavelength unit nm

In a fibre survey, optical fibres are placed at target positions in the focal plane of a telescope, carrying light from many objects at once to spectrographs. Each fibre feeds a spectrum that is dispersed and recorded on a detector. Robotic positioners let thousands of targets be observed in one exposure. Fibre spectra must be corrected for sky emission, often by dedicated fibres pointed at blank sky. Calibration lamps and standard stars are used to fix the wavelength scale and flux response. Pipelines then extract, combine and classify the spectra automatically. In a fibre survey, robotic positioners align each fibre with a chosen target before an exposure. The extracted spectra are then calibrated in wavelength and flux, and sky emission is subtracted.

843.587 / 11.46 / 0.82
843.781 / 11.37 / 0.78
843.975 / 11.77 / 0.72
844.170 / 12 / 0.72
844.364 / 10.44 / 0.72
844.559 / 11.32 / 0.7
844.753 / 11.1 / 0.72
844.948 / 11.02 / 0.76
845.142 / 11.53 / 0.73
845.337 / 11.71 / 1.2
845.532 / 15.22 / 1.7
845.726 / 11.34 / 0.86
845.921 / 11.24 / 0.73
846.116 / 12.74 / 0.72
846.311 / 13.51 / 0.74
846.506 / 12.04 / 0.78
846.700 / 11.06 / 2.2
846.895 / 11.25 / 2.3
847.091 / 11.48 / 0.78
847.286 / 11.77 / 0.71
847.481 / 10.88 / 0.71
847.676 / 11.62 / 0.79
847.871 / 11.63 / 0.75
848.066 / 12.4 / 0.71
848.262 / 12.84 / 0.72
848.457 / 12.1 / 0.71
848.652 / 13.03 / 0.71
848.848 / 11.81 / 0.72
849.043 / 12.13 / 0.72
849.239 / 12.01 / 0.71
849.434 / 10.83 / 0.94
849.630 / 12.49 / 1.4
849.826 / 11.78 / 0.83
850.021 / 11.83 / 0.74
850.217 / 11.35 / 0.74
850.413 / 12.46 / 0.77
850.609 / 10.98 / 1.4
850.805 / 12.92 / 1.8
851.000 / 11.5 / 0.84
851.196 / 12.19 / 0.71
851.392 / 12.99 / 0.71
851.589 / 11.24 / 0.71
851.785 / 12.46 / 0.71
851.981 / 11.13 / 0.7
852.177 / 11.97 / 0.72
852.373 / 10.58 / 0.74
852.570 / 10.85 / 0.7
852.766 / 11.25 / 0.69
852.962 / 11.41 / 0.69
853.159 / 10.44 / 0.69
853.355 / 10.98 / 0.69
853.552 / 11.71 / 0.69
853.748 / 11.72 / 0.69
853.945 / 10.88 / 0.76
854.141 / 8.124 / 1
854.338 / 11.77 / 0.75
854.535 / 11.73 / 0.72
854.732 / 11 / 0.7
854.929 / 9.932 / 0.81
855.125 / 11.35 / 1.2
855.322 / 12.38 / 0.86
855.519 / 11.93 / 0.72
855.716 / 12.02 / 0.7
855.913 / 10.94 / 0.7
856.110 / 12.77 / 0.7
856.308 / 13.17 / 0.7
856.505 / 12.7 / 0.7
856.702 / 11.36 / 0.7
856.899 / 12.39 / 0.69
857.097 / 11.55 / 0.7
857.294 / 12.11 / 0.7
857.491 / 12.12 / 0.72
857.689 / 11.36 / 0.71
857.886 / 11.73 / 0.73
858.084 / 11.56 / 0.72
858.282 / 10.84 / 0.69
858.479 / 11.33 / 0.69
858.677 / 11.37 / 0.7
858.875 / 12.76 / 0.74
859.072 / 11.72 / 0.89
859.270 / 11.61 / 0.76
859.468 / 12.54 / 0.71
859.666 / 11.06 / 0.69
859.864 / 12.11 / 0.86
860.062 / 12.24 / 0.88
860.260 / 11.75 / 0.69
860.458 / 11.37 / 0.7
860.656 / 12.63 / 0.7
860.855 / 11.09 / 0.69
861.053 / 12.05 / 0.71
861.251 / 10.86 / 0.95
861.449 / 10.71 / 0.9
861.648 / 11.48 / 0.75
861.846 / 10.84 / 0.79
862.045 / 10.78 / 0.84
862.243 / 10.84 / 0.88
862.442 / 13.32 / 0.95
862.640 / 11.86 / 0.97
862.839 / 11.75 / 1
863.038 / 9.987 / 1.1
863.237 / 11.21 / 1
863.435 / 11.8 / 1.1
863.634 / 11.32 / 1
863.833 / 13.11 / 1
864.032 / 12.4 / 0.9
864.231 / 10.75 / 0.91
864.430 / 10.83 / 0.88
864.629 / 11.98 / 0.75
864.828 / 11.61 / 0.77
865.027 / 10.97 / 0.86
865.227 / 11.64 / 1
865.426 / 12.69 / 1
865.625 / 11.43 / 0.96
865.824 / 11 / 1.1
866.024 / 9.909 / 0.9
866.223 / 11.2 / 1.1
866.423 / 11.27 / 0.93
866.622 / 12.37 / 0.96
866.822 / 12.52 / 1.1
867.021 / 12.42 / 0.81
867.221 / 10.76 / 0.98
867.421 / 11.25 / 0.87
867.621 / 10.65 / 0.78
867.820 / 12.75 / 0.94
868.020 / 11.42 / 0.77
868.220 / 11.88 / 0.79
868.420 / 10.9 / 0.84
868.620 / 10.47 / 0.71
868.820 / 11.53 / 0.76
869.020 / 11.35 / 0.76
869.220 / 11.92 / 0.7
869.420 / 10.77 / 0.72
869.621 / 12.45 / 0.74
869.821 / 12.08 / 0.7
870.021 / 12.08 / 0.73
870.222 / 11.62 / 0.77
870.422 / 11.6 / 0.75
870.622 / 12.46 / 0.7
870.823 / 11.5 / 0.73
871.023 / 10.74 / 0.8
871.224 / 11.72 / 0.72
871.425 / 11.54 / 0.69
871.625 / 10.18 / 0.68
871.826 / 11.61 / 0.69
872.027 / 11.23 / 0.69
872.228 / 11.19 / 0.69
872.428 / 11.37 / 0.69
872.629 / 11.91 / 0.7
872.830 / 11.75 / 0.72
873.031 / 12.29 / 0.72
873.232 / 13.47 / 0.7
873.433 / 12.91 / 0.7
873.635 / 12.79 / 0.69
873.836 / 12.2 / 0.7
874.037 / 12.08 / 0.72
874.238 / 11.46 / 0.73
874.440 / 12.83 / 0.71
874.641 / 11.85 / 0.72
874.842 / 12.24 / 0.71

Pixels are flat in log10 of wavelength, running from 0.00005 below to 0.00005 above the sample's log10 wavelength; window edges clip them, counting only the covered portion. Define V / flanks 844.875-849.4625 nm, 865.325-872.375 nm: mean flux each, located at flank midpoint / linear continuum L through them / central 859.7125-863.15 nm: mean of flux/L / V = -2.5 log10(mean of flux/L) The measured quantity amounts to 0.02 mag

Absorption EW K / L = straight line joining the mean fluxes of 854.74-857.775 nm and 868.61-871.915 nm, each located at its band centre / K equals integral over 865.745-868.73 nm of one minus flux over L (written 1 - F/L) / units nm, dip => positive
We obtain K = 0.06 nm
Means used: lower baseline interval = 11.8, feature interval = 11.4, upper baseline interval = 11.5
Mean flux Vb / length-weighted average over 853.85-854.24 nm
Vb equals 9.5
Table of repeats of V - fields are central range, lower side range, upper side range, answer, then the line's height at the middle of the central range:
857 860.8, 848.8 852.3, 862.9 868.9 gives -0.01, 11.7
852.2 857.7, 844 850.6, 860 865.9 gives 0.02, 11.7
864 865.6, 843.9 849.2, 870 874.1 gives 0.02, 11.8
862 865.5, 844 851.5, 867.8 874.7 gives 0.02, 11.8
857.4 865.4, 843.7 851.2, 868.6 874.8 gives 0.02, 11.8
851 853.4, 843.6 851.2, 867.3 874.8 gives 0.03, 11.8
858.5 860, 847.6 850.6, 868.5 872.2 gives -0.01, 11.7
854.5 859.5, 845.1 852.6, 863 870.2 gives 0.00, 11.7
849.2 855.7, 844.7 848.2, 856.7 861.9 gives 0.03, 11.8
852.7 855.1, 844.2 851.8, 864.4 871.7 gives 0.08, 11.8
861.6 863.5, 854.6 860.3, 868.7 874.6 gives 0.04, 11.8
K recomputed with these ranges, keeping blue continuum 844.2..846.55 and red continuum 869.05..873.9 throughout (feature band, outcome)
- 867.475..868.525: 0.03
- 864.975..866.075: 0.04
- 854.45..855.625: 0.05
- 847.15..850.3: 0.00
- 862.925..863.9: 0.03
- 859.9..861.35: 0.02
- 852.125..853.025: 0.06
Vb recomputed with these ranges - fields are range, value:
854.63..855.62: 11.3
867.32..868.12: 11.5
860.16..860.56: 11.6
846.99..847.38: 11.6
